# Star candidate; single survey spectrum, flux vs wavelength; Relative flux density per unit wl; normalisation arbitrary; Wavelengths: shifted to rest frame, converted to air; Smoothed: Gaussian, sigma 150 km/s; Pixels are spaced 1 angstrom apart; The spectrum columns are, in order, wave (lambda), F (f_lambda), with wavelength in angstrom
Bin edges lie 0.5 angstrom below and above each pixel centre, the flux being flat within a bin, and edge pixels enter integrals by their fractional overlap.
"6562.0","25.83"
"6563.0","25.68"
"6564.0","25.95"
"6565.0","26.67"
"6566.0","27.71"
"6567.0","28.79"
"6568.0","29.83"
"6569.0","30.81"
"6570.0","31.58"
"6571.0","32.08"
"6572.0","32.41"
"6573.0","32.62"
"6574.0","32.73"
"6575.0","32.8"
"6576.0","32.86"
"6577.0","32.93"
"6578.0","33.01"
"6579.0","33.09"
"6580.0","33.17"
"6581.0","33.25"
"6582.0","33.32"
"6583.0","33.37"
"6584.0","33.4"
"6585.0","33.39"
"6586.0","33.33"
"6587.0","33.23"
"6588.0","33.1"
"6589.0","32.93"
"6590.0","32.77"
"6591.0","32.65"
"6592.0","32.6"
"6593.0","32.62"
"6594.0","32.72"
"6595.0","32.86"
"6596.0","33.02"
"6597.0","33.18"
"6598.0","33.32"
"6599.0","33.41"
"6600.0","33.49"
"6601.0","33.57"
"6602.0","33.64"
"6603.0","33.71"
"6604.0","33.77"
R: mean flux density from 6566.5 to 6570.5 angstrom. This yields 30.3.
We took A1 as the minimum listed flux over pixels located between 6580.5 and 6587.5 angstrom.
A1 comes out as 33.23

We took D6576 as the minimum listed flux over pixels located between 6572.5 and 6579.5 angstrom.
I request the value 32.62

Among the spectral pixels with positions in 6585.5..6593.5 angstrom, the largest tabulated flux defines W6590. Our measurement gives 33.33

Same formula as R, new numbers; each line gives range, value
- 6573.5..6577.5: 32.8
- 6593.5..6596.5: 32.9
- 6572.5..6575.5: 32.7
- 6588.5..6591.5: 32.8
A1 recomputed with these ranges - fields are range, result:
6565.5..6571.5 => 27.71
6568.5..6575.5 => 30.81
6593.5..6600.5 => 32.72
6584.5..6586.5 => 33.33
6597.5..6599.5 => 33.32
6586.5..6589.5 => 32.93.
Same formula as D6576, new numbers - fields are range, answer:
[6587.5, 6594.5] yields 32.6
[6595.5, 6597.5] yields 33.02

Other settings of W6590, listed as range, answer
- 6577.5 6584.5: 33.4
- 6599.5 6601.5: 33.57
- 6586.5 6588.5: 33.23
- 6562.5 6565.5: 26.67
